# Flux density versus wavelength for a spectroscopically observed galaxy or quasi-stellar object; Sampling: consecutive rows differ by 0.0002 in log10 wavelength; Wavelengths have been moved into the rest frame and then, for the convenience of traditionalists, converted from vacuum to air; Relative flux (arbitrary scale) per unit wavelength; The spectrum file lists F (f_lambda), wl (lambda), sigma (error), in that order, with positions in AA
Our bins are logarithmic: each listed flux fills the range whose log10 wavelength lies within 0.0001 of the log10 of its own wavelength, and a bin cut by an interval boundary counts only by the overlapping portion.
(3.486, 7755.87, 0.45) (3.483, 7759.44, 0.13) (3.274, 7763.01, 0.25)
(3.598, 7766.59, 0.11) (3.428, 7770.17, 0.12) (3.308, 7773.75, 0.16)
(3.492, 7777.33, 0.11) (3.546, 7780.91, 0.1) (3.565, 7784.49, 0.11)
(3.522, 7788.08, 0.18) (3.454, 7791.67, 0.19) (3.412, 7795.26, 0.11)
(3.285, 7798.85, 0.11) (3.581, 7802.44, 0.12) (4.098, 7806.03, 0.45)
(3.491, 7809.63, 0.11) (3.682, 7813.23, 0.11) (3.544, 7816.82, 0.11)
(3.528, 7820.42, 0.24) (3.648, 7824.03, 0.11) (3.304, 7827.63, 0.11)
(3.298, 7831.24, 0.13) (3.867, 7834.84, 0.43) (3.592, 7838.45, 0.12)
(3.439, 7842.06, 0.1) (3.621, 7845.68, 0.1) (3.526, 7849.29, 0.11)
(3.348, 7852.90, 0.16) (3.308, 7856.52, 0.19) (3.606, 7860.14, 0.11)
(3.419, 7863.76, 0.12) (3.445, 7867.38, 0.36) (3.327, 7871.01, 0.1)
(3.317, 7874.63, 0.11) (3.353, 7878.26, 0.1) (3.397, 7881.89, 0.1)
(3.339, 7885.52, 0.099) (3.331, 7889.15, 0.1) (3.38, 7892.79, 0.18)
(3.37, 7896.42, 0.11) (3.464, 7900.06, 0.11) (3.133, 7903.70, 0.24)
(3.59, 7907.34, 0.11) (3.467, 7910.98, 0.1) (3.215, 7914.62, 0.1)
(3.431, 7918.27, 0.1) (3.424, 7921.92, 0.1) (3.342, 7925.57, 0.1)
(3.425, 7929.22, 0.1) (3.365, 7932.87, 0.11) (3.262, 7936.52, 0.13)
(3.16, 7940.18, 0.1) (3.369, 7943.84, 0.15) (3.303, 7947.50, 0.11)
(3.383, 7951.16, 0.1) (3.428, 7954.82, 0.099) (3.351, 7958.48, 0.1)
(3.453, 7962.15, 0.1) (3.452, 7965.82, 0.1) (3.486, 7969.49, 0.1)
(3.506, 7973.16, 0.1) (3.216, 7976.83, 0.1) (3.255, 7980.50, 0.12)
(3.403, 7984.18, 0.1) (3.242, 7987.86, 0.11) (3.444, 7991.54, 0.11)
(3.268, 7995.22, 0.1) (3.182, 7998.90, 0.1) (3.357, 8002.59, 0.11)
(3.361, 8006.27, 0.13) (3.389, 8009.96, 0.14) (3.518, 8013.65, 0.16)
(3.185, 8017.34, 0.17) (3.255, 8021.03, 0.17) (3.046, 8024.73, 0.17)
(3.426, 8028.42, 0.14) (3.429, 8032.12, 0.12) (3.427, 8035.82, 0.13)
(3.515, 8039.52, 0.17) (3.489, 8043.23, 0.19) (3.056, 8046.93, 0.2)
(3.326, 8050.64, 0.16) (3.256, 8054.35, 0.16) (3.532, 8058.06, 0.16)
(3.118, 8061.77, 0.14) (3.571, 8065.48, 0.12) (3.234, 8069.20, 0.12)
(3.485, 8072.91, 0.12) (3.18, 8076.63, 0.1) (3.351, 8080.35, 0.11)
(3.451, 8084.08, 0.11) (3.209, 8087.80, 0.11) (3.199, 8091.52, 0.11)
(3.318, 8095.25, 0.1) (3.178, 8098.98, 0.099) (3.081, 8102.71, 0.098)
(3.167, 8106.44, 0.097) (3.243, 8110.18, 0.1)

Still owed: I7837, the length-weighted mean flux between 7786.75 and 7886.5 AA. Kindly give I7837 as 3.49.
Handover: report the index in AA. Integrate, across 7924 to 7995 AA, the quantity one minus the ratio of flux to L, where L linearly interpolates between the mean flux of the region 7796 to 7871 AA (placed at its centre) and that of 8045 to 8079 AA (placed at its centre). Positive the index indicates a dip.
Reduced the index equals 1.0 AA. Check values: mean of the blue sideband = 3.52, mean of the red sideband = 3.31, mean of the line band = 3.36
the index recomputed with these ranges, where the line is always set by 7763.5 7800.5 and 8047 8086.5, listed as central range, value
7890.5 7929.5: 0.2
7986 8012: 0.3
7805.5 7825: -1.1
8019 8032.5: 0.3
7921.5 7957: 0.5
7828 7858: -0.6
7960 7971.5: -0.3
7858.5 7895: 0.3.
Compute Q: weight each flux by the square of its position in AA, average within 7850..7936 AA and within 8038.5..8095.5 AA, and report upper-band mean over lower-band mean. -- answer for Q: 1.0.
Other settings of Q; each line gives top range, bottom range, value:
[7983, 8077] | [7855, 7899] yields 1.02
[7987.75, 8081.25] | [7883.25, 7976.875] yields 1.01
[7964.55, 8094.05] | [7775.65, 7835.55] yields 1.00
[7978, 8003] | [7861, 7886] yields 1.01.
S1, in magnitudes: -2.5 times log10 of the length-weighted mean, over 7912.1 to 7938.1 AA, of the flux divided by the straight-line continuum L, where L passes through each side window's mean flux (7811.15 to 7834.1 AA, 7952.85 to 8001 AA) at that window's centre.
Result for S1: 0.02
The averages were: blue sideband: 3.52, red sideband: 3.36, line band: 3.36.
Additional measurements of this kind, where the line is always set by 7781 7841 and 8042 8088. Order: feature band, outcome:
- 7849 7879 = 0.03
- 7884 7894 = 0.04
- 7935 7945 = 0.06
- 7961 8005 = 0.02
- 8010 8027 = 0.03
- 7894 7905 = 0.04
